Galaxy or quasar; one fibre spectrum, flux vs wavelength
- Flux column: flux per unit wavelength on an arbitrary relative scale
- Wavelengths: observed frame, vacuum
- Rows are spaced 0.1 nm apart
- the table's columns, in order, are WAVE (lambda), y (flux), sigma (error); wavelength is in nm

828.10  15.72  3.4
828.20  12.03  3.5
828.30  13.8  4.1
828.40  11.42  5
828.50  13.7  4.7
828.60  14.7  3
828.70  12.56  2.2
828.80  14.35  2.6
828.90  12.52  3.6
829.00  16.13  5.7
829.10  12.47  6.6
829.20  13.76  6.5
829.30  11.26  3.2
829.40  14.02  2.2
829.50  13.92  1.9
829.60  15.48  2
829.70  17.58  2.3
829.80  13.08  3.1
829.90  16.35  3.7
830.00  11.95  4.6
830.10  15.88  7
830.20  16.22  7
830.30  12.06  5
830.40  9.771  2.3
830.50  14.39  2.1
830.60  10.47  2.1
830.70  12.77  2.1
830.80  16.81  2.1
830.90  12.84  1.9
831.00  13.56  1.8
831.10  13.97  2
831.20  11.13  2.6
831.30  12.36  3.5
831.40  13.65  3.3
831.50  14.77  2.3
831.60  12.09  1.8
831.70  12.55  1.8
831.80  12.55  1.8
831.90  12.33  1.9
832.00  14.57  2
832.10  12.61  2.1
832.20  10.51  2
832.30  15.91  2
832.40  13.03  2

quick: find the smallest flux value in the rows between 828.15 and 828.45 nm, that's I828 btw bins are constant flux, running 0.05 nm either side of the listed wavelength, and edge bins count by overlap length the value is 11.42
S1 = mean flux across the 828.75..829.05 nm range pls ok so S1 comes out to 14.3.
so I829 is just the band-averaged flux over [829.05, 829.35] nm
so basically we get 12.5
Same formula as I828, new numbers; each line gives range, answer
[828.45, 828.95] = 12.52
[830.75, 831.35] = 11.13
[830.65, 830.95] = 12.77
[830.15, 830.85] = 9.771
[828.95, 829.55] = 11.26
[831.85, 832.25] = 10.51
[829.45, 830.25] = 11.95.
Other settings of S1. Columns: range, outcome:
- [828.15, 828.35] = 12.9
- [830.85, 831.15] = 13.5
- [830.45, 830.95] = 13.5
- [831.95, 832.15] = 13.6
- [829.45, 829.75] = 15.7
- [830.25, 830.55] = 12.1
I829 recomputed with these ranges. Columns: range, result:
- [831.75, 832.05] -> 13.1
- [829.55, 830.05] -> 14.9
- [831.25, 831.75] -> 13.1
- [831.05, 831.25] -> 12.6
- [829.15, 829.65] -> 13.7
